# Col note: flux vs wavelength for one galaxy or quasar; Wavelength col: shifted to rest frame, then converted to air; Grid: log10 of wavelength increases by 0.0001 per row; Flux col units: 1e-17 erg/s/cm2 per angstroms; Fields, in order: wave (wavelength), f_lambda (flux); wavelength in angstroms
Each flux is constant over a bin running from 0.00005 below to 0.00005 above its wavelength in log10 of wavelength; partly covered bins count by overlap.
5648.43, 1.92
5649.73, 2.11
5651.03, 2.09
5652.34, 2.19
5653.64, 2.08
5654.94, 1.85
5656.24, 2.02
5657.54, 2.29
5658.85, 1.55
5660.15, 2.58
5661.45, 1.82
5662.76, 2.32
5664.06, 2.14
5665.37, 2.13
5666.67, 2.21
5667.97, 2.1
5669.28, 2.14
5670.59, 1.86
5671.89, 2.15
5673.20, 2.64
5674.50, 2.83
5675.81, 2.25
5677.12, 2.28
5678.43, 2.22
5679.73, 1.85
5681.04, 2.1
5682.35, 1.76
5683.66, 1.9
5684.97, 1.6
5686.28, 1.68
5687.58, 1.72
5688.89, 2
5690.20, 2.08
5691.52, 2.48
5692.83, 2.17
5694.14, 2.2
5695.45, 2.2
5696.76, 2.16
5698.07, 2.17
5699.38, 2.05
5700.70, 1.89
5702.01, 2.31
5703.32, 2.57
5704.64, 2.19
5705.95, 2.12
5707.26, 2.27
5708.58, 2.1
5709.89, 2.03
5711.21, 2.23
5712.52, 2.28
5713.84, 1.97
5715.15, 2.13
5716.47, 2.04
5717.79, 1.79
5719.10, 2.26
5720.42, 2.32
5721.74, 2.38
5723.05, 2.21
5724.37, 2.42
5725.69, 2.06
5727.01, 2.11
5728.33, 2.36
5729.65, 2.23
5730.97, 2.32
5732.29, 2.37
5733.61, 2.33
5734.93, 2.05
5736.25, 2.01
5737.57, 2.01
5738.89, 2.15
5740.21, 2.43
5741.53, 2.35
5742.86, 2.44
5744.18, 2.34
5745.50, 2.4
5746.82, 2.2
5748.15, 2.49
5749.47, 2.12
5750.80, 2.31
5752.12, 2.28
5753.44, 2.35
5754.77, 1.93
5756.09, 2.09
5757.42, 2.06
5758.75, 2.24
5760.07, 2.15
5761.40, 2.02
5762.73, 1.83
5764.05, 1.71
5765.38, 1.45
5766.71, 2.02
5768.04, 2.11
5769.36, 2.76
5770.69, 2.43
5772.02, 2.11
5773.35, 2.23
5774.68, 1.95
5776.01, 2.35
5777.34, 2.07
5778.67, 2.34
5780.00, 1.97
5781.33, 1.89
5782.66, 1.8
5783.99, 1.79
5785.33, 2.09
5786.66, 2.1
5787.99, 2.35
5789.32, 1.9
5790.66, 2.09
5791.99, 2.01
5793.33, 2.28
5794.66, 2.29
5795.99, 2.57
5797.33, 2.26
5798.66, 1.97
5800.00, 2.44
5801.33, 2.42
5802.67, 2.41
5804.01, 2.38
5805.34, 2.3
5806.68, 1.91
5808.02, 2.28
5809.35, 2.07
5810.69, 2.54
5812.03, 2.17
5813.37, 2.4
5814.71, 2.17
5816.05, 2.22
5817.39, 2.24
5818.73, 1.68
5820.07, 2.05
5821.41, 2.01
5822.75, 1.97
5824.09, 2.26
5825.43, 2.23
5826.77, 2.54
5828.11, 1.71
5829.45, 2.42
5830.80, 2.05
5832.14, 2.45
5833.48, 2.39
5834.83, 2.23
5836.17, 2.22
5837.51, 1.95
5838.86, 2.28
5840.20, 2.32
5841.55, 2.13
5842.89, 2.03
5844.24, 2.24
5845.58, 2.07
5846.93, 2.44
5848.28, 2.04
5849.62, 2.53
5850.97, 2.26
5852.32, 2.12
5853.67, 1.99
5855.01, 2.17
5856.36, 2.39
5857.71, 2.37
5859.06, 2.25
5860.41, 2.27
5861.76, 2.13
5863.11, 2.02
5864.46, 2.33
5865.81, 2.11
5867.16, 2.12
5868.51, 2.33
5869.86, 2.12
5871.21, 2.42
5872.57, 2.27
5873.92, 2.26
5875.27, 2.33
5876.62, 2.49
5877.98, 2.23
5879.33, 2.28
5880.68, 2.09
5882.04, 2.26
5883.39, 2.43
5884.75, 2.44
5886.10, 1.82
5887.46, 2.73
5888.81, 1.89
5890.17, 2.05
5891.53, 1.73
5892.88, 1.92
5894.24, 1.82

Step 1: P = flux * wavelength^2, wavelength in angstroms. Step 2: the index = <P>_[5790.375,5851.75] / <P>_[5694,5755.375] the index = 1.04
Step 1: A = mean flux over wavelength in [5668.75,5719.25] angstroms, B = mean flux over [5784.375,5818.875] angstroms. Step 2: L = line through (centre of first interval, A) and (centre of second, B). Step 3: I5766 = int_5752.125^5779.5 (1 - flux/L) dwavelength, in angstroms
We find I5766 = 0.9 angstroms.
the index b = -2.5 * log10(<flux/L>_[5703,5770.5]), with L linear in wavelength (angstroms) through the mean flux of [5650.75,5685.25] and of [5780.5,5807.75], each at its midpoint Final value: -0.02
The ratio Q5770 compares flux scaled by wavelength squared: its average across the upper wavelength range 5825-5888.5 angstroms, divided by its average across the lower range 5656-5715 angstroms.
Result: 1.12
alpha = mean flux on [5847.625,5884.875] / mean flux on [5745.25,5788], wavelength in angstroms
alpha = 1.06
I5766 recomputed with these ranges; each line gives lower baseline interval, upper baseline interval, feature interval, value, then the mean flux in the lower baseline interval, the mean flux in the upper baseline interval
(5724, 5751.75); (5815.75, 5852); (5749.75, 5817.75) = 1.97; 2.26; 2.18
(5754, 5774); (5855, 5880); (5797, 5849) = -0.52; 2.08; 2.26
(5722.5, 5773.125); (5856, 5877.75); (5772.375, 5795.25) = 1.28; 2.19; 2.26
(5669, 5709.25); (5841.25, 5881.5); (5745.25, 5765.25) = 0.41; 2.13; 2.23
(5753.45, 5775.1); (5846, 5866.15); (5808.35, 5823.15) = 0.11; 2.08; 2.23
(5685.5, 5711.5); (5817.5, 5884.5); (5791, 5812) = -0.82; 2.13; 2.21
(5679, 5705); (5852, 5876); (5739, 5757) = -1.46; 2.05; 2.22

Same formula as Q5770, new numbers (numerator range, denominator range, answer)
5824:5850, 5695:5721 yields 1.08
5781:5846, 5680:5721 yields 1.08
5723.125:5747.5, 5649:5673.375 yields 1.10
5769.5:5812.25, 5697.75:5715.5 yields 1.04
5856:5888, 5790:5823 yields 1.05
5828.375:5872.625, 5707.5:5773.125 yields 1.06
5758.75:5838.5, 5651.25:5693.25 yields 1.08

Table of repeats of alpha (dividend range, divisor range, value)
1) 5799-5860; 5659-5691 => 1.06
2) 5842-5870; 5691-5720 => 1.02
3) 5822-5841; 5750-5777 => 1.05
